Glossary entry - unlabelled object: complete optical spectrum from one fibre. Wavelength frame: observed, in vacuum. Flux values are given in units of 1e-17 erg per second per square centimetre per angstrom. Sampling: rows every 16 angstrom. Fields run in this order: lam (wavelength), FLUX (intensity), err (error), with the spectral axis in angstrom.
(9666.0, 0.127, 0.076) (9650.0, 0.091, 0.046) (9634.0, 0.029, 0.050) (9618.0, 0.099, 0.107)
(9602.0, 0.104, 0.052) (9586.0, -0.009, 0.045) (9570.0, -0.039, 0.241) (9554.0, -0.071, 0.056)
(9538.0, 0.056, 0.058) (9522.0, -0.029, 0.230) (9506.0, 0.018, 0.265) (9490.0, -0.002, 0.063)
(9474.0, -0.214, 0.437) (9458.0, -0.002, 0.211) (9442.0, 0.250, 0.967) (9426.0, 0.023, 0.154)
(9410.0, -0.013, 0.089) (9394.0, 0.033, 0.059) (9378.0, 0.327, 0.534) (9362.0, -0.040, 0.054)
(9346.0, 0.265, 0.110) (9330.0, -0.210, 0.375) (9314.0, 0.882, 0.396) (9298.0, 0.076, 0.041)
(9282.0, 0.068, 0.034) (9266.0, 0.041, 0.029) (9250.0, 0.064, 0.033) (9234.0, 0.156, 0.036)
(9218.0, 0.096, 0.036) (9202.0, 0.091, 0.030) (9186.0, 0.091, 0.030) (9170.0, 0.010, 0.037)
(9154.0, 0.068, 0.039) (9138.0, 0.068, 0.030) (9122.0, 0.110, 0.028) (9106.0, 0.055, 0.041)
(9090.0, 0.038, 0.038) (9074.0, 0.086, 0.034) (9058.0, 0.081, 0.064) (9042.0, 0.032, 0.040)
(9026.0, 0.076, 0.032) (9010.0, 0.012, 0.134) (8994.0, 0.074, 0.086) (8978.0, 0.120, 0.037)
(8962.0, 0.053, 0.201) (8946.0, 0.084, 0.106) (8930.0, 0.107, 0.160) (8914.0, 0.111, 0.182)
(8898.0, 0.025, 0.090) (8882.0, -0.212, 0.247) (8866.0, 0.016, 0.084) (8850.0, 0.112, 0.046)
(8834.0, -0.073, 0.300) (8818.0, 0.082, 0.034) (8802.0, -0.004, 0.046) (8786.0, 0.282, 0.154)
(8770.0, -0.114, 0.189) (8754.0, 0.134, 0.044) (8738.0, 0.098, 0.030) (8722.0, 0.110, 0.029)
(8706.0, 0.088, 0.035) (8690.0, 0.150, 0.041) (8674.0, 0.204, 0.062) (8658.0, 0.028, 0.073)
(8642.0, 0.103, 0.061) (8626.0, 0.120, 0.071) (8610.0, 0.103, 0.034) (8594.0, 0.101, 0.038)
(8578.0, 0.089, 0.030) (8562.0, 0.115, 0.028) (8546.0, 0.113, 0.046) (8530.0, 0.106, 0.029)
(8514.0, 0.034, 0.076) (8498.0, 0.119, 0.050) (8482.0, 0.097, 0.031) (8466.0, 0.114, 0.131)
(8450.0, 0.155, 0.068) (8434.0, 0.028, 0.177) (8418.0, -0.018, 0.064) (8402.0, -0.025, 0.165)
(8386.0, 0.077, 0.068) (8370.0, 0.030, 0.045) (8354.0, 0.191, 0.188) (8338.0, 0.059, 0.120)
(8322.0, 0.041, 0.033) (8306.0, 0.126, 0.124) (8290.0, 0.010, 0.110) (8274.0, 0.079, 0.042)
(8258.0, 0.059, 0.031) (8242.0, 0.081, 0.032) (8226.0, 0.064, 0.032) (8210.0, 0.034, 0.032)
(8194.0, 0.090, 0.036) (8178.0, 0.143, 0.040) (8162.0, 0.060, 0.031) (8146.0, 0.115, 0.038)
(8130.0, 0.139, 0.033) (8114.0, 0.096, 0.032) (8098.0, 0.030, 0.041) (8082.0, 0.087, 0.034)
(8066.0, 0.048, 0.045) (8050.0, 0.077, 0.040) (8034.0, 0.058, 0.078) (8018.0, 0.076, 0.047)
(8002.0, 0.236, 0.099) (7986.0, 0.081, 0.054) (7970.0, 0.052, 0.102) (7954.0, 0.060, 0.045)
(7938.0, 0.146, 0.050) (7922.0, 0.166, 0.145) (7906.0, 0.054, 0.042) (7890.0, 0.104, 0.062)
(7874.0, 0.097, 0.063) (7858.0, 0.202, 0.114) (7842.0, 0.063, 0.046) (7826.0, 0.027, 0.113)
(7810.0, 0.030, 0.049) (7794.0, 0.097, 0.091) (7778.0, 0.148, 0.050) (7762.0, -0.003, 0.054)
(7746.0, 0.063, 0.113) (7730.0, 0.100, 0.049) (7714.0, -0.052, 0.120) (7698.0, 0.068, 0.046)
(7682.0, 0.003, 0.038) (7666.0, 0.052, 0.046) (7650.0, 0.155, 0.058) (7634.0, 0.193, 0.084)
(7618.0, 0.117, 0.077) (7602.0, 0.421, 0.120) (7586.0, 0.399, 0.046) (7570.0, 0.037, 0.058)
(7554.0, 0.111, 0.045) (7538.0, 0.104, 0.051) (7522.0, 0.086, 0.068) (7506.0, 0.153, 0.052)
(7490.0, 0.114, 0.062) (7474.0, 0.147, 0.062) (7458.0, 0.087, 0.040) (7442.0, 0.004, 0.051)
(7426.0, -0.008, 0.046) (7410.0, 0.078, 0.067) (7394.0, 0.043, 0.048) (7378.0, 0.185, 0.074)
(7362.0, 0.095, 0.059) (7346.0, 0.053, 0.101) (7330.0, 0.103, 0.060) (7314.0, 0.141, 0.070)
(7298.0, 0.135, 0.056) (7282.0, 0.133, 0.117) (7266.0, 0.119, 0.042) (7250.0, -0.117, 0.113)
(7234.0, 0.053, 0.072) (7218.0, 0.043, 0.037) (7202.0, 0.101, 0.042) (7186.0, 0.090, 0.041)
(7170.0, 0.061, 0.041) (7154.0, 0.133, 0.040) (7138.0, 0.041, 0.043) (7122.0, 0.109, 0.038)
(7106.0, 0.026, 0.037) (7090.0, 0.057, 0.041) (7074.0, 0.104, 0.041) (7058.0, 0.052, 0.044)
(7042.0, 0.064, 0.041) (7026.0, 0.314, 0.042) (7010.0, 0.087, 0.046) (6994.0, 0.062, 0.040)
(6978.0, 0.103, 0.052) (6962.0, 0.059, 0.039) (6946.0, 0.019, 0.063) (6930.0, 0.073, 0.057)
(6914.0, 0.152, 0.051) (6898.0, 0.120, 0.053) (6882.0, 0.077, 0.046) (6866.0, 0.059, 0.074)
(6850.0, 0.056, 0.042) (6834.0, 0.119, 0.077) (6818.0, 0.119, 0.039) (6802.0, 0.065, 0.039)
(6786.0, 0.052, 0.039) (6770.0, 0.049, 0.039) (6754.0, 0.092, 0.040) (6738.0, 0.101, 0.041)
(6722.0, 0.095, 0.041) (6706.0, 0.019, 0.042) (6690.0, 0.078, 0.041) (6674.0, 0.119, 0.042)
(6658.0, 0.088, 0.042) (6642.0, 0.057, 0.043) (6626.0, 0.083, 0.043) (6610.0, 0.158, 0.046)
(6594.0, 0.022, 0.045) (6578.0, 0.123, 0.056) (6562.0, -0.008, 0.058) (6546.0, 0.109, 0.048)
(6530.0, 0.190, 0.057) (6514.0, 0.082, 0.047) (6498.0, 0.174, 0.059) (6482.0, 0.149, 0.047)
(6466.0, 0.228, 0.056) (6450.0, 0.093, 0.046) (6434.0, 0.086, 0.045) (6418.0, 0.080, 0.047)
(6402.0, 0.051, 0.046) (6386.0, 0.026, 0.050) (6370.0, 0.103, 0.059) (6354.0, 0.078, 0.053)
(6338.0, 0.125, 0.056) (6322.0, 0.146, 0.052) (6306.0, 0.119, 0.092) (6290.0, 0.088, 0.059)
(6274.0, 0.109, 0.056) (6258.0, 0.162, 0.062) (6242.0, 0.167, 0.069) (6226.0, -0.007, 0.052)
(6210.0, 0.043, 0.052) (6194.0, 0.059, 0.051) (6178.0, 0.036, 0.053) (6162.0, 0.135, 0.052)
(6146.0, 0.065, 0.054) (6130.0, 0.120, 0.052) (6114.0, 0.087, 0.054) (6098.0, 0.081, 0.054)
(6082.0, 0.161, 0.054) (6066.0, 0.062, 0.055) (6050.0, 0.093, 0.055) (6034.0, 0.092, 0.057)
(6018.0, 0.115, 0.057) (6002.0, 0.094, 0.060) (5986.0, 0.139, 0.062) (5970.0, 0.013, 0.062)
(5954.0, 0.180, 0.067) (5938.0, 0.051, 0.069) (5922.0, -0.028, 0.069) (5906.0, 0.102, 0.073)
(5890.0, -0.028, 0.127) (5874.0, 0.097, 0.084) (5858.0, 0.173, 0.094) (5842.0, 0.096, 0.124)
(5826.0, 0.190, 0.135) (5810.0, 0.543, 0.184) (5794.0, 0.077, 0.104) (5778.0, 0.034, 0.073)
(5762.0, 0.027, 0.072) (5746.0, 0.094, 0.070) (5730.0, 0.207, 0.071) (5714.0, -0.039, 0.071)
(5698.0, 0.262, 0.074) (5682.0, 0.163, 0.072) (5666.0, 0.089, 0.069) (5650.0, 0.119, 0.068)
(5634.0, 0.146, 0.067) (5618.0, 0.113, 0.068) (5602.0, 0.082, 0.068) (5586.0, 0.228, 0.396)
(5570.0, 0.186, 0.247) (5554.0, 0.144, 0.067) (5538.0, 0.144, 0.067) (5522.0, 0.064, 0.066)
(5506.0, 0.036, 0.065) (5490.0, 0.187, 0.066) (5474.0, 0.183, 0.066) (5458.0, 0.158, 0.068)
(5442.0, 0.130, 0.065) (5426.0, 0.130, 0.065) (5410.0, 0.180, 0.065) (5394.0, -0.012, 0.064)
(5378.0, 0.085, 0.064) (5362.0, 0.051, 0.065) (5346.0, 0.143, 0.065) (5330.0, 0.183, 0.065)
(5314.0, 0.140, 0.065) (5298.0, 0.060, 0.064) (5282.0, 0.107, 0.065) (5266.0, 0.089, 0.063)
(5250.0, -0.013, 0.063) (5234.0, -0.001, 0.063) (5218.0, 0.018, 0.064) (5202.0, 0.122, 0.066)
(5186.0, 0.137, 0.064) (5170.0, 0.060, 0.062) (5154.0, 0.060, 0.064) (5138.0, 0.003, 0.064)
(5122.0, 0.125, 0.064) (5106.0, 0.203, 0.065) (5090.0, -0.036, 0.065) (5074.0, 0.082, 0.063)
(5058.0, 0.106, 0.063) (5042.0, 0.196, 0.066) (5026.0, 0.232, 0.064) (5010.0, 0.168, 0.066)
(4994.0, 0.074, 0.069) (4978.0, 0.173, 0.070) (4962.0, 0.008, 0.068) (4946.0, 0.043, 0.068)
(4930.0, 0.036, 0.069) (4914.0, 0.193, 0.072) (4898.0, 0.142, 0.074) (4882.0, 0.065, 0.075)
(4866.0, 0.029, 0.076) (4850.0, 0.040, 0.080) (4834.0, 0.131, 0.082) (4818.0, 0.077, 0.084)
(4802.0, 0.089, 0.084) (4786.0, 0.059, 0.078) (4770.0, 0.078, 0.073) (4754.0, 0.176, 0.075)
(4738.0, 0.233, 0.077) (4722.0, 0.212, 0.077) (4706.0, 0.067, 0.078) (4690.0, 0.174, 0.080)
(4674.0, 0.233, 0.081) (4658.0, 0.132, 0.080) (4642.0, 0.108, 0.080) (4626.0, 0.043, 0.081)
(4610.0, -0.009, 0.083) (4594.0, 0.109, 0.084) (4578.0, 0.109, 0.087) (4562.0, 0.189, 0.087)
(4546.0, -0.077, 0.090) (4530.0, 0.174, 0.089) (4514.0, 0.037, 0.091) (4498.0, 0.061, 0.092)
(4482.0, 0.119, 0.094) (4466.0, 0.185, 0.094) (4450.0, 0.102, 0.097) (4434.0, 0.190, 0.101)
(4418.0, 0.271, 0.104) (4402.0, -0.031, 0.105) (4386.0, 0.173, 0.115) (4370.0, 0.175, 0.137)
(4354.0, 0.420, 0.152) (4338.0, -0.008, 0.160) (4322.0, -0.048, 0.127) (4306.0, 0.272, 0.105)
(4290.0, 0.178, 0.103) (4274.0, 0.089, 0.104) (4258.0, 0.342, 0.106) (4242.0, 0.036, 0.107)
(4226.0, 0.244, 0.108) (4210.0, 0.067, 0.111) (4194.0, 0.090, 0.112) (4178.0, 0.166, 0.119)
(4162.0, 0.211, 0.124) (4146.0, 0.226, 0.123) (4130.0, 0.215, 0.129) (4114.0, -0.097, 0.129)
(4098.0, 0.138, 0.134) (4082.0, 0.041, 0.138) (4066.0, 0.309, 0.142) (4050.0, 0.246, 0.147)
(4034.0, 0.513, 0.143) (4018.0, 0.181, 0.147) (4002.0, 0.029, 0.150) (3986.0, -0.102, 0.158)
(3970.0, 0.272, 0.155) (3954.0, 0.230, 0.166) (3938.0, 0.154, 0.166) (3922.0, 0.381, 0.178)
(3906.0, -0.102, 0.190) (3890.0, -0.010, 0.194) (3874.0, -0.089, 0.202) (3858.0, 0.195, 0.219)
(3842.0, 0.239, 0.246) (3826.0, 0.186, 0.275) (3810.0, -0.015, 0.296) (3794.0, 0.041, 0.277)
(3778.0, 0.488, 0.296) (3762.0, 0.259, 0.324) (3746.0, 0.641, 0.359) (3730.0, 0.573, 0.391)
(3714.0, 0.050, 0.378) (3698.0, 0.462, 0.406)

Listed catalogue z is 1.037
